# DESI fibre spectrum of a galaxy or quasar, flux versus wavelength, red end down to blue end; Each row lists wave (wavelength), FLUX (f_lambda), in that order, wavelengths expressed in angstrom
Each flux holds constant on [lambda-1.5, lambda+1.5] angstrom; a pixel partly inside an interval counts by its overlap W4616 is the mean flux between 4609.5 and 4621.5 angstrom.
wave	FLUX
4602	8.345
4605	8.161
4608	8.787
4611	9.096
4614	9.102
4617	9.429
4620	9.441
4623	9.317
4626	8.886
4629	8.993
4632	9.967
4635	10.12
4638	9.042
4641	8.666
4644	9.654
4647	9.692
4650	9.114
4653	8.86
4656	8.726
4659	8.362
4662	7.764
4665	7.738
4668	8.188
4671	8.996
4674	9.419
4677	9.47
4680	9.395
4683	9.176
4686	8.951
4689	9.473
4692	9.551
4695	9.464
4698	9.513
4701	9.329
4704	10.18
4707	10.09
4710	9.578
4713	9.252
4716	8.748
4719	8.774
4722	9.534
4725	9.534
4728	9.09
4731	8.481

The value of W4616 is 9.27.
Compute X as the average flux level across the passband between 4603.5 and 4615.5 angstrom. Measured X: 8.79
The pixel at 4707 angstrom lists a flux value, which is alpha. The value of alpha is 10.09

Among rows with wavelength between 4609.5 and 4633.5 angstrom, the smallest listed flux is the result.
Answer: 8.886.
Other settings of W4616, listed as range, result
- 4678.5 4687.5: 9.17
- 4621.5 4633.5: 9.29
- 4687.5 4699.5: 9.5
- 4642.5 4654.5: 9.33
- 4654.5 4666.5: 8.15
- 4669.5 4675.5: 9.21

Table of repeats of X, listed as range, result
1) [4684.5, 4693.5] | 9.33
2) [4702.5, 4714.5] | 9.78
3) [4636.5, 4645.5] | 9.12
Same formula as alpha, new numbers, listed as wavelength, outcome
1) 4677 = 9.47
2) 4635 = 10.12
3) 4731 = 8.481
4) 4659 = 8.362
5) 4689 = 9.473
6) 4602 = 8.345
